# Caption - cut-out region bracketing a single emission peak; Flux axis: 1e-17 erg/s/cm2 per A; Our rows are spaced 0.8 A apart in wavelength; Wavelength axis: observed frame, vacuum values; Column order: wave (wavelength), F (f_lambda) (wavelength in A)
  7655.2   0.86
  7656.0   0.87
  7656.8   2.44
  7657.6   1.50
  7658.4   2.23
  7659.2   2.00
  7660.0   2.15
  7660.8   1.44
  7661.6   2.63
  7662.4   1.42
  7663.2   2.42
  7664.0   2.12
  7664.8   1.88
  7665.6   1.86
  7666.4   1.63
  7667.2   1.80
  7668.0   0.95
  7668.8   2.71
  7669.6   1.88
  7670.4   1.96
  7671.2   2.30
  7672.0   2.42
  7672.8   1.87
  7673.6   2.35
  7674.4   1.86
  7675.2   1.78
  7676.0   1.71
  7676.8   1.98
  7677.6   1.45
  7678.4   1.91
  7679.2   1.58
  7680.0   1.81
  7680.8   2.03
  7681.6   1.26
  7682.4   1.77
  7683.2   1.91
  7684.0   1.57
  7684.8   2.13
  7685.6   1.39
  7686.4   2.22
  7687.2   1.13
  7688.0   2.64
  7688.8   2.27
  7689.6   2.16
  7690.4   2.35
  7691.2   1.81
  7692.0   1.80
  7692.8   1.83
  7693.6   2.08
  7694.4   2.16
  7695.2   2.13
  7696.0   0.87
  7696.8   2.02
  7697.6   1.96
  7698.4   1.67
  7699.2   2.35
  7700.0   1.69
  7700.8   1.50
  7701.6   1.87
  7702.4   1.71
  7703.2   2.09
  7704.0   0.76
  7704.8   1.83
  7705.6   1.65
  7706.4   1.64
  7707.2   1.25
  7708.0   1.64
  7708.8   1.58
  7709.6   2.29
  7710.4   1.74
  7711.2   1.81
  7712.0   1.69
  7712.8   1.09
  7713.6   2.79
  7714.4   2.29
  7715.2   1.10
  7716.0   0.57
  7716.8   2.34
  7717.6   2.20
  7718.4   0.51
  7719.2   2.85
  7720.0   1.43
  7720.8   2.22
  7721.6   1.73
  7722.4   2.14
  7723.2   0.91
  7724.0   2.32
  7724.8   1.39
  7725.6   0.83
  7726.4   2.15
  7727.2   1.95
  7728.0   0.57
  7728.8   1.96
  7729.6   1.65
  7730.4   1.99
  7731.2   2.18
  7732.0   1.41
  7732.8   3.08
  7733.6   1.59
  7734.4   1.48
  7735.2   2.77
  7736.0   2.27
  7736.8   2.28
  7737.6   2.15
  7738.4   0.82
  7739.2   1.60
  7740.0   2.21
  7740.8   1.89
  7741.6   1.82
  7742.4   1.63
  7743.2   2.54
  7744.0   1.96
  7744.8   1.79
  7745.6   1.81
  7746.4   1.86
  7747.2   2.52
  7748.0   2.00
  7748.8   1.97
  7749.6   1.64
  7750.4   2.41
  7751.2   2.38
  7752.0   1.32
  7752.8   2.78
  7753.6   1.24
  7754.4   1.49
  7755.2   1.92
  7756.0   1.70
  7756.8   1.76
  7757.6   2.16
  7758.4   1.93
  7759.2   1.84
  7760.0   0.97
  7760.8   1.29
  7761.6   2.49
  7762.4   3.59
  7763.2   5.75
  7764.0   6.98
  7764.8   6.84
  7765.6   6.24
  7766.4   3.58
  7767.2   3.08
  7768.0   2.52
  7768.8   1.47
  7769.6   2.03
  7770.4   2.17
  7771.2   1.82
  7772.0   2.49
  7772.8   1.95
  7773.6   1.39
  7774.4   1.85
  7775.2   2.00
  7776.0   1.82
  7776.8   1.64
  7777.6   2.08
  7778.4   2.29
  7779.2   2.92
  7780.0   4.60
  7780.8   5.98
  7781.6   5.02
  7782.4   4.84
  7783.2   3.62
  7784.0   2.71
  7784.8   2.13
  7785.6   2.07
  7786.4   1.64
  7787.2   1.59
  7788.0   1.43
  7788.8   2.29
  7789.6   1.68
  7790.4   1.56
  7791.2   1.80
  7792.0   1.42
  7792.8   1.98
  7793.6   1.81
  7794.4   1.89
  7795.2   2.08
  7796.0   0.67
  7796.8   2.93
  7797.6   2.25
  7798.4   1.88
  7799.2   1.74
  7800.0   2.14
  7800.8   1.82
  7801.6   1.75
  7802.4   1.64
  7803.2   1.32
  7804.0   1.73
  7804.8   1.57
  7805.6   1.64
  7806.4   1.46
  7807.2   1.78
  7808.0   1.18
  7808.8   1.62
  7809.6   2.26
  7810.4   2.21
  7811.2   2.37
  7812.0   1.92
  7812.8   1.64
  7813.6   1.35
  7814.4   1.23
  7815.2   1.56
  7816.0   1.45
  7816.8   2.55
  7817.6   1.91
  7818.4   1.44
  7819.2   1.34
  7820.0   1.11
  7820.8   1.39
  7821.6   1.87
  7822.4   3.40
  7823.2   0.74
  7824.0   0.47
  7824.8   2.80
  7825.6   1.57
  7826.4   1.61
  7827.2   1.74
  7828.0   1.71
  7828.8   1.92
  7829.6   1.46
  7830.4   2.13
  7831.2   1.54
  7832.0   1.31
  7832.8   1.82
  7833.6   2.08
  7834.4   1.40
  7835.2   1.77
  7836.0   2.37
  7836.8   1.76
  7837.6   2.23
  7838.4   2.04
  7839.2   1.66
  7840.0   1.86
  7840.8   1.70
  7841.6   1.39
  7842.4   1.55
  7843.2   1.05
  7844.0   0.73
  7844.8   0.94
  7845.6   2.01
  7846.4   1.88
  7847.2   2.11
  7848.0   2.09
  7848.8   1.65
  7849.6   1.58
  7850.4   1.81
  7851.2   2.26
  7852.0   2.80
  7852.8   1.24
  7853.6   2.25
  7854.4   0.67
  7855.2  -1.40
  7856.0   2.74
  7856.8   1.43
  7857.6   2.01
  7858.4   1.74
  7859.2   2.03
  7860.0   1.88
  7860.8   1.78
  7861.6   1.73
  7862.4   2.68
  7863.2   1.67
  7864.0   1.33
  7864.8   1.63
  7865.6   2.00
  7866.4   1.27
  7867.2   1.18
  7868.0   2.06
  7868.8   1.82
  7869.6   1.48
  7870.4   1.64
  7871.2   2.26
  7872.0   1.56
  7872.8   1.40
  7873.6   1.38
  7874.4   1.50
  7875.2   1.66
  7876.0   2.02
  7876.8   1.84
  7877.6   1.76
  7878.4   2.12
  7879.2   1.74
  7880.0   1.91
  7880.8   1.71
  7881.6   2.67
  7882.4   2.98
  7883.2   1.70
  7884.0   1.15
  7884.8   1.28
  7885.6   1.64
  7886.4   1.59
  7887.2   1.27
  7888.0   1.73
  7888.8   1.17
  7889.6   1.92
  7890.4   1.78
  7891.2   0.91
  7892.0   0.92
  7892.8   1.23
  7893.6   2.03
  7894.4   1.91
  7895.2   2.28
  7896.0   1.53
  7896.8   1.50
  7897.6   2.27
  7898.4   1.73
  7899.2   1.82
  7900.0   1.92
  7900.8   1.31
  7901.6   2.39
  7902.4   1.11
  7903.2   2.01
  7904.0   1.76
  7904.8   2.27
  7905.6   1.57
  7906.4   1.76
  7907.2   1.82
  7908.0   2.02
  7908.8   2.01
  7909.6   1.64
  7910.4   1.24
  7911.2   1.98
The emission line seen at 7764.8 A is [S II] 6716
